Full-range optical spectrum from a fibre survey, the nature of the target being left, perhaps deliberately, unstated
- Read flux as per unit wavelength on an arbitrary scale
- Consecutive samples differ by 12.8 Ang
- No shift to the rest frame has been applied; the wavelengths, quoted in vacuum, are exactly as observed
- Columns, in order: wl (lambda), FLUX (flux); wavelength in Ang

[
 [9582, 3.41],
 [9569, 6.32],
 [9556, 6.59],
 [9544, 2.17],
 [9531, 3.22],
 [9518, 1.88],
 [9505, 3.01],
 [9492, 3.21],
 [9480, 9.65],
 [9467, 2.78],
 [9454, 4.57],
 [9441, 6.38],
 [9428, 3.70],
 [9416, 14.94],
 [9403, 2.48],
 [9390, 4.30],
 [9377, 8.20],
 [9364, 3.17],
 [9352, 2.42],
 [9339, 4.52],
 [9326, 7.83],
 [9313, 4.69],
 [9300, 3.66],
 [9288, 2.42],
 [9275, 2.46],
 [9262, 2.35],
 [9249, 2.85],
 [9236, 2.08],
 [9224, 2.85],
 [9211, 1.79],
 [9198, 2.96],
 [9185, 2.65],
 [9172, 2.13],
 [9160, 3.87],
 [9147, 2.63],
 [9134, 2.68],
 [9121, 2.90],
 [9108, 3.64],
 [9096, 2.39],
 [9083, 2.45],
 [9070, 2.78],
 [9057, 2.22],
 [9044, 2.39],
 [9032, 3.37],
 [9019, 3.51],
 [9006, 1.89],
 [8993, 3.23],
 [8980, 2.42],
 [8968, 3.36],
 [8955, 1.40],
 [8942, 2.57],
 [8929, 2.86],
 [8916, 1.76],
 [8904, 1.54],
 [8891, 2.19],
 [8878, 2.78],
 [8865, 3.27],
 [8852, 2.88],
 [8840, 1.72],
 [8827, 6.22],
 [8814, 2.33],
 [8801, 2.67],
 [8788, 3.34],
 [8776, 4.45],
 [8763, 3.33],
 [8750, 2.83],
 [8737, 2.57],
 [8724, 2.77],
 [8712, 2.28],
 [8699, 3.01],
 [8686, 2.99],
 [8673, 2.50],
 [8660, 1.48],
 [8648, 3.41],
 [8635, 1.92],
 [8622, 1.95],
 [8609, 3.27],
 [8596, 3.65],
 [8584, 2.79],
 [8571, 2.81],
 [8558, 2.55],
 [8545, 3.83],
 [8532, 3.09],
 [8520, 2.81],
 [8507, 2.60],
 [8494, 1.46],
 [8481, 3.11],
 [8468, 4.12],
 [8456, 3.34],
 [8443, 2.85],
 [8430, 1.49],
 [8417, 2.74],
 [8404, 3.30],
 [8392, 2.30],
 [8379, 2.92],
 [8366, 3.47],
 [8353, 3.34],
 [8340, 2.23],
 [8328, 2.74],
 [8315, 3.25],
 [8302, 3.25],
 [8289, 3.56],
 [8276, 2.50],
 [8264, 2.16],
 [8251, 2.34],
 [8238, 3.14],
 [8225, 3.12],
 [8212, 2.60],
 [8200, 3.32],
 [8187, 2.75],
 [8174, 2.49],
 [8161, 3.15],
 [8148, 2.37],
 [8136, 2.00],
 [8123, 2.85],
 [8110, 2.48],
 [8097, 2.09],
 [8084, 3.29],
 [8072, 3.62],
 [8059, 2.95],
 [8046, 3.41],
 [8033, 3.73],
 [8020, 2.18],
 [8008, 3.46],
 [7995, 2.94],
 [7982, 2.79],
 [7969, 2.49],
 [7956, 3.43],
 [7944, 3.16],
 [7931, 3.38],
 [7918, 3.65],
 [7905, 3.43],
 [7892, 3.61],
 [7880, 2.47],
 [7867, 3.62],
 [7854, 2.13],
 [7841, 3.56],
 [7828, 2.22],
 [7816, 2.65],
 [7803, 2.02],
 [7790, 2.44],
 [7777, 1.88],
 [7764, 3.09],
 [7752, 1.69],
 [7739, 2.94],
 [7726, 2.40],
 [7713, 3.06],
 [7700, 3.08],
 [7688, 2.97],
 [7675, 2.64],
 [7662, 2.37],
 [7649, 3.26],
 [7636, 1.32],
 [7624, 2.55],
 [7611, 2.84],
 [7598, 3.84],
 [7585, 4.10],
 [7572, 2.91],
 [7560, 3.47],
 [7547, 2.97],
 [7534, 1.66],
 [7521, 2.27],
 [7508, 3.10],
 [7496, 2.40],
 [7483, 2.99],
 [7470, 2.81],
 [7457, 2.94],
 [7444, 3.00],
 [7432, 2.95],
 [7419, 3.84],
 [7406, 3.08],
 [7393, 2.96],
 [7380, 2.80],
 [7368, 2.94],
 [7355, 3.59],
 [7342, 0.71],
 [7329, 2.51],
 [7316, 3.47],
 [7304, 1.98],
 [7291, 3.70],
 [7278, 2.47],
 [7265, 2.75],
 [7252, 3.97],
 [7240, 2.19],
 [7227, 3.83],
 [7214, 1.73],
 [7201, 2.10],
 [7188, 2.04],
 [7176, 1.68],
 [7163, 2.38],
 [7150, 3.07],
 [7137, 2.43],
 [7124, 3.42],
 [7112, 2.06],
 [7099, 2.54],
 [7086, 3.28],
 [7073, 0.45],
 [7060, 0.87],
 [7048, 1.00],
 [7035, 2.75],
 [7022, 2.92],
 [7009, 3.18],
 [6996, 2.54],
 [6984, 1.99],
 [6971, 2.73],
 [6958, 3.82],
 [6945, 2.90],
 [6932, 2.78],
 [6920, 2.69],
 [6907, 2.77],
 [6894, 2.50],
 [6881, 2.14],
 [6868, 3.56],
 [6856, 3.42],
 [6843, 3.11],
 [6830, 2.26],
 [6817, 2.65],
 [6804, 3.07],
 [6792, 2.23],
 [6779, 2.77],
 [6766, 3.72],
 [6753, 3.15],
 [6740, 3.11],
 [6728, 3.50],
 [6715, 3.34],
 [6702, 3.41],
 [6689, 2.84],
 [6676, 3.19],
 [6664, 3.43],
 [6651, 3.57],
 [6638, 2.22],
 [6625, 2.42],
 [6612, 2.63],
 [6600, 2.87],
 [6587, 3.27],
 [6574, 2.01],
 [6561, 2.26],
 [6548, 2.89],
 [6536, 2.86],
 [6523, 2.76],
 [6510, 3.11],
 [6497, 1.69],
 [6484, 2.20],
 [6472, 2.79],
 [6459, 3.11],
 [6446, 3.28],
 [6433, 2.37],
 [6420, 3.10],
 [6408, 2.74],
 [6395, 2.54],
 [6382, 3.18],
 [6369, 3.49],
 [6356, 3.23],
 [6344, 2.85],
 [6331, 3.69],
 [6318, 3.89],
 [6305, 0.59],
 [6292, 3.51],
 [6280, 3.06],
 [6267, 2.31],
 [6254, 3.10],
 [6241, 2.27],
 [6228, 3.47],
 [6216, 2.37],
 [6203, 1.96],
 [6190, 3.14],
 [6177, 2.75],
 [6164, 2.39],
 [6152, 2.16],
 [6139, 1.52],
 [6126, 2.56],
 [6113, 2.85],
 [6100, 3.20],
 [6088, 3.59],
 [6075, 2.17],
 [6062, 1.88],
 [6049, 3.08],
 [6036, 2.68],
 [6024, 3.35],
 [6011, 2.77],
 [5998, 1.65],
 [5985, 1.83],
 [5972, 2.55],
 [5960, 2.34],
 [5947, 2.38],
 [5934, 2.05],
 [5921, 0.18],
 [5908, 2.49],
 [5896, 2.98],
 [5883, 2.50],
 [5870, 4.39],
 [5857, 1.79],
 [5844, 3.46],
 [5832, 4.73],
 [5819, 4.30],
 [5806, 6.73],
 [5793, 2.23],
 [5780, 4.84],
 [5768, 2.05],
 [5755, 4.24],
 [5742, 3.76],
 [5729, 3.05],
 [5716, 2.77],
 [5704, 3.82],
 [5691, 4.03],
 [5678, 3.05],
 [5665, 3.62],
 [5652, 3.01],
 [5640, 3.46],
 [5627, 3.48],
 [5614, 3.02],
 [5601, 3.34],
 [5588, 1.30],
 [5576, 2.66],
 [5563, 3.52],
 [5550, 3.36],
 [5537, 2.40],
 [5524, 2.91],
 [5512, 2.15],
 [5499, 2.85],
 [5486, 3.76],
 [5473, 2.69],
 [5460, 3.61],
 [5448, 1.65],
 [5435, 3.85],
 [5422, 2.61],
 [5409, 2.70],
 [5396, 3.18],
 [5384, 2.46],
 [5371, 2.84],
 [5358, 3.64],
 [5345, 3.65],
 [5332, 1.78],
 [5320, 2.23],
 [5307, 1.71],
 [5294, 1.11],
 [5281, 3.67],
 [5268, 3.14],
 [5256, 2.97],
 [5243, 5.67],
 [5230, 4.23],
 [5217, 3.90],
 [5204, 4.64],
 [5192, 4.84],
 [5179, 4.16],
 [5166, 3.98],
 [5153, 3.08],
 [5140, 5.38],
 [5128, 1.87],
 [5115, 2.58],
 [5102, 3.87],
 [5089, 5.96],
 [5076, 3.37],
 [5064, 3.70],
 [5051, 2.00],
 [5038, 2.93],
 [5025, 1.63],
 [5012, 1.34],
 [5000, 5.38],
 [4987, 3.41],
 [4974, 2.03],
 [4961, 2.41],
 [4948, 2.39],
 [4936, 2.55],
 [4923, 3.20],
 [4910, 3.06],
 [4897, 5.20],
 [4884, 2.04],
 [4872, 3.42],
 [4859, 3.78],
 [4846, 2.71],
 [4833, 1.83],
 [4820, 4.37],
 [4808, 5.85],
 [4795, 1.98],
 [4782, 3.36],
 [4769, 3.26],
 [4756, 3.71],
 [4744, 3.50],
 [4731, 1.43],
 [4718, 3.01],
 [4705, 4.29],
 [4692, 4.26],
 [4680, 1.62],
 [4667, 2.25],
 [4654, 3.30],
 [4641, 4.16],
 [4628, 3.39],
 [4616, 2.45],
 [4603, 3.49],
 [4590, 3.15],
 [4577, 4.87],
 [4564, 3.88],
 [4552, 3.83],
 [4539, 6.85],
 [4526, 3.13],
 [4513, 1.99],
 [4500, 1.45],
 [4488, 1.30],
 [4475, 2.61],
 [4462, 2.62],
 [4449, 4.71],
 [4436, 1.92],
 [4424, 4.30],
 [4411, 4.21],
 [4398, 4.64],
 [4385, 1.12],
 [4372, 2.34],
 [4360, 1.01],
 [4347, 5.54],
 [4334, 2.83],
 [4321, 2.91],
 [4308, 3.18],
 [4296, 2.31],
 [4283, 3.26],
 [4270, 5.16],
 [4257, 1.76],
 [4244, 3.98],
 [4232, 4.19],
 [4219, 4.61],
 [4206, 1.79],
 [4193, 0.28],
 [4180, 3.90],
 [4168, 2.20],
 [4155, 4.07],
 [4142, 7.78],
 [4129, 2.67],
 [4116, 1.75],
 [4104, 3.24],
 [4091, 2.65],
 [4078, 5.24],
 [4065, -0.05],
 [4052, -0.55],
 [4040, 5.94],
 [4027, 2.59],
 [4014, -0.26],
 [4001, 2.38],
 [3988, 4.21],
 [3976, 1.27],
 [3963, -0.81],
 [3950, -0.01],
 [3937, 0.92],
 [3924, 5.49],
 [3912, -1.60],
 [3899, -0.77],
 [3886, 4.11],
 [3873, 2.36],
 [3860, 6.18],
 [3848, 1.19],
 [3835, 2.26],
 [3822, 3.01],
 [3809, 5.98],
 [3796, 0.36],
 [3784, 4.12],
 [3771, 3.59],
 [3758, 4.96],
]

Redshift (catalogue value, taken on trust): 1.525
